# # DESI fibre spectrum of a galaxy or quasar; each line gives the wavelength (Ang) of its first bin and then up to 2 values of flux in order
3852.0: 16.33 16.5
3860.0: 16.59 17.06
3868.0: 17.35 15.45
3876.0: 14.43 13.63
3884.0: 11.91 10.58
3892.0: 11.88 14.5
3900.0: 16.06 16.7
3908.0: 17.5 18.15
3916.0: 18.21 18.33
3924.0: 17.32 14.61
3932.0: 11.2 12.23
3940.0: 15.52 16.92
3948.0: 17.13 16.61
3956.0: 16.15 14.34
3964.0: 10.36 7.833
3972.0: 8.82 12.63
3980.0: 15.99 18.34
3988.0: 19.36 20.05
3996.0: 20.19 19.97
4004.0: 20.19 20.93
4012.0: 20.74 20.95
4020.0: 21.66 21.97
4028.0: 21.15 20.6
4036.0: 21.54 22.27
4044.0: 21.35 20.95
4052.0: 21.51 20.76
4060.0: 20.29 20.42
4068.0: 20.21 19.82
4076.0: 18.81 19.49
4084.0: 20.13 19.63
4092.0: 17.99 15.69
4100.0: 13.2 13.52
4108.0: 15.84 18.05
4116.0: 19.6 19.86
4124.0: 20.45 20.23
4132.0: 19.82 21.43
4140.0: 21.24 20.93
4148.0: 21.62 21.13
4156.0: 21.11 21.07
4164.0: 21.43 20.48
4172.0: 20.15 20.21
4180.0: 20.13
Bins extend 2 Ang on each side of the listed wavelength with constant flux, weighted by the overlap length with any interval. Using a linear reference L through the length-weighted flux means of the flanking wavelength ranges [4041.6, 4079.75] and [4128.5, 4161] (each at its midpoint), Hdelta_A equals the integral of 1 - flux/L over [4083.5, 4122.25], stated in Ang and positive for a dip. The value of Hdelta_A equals 6.5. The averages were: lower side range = 20.4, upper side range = 21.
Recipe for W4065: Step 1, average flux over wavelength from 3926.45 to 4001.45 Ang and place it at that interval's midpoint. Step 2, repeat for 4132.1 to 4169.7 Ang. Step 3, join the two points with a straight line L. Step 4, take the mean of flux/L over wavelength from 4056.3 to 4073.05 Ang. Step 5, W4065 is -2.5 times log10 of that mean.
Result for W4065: -0.11 mag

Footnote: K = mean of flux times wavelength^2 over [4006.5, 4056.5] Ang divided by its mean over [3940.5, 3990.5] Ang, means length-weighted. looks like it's 1.50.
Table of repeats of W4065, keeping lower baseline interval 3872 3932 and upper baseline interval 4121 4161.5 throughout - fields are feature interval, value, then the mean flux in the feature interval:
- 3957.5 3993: 0.20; 14.1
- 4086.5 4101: 0.18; 16.8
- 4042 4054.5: -0.14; 21.2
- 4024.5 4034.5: -0.16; 21.1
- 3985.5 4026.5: -0.17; 20.6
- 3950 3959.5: 0.02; 16.1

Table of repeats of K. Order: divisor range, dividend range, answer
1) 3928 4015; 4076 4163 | 1.29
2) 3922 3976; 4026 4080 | 1.59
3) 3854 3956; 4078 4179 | 1.40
